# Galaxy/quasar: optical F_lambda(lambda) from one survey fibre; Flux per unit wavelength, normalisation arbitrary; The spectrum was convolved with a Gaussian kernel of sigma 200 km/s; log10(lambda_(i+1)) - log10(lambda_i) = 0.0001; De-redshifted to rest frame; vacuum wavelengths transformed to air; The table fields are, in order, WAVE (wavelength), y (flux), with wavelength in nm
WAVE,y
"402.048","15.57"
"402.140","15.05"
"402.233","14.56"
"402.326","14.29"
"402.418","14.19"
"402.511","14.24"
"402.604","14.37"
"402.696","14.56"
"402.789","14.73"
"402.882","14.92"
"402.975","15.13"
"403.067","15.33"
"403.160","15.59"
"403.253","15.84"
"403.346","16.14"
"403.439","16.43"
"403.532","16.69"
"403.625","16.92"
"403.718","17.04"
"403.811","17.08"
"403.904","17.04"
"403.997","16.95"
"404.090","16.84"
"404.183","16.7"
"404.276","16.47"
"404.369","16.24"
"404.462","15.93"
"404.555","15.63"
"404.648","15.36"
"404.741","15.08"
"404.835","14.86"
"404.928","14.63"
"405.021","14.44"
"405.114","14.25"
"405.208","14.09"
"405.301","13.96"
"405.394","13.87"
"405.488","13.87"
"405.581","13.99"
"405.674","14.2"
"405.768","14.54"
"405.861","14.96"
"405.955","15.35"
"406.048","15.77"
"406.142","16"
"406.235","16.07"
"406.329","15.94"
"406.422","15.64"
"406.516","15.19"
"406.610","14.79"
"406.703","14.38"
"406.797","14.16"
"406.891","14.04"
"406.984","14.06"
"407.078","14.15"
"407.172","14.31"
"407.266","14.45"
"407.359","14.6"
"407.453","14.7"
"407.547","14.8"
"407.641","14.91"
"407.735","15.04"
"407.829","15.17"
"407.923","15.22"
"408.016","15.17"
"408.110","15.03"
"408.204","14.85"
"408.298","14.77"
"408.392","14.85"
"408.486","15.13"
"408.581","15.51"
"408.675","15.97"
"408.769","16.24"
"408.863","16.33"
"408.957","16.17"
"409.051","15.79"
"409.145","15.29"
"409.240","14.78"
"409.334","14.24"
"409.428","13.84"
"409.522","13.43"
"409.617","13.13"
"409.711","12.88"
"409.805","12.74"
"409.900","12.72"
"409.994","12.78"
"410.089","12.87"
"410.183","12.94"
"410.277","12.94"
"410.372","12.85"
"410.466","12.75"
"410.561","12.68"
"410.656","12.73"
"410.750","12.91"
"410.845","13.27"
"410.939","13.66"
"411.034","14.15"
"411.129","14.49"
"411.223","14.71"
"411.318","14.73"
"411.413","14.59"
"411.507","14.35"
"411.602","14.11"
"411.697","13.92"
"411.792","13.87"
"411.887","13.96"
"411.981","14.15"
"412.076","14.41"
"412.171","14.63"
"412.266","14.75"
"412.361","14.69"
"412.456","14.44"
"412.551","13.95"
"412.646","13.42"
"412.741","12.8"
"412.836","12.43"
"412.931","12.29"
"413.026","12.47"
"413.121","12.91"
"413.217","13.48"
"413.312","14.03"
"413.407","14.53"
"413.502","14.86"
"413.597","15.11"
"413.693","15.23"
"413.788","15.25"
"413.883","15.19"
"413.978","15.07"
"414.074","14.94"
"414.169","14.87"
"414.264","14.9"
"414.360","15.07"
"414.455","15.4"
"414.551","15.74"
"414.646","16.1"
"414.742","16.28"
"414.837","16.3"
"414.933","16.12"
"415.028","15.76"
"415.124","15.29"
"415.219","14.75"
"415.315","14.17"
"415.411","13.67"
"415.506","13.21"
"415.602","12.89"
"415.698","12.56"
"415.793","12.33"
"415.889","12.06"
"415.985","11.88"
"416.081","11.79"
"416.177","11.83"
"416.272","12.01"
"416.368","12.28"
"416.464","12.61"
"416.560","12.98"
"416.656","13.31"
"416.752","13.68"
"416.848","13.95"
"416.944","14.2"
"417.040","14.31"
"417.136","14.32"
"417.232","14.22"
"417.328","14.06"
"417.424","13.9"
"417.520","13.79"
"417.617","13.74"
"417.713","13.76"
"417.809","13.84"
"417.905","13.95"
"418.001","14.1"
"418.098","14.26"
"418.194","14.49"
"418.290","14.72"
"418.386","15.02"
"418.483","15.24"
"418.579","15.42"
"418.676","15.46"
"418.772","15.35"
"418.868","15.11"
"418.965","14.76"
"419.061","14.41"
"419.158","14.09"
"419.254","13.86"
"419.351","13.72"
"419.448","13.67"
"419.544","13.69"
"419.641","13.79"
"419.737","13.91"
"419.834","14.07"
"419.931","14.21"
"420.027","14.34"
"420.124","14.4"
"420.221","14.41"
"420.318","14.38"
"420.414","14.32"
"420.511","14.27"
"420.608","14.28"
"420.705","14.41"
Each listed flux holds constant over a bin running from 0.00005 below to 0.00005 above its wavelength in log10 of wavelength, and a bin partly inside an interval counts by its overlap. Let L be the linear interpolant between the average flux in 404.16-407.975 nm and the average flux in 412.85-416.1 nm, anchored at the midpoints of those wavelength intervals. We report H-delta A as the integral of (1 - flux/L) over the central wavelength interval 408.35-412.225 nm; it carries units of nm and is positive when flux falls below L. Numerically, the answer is 0.14 nm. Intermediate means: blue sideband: 14.9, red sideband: 14.3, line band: 14.1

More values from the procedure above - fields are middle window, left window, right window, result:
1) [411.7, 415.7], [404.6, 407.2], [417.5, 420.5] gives 0.01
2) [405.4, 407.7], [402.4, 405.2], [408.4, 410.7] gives 0.02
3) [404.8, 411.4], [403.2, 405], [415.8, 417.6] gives 0.34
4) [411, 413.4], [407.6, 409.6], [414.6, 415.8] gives 0.15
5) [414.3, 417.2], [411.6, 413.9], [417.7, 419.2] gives 0.09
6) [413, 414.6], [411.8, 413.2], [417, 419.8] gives -0.10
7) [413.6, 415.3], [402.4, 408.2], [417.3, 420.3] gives -0.09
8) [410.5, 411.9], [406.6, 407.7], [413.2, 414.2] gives 0.08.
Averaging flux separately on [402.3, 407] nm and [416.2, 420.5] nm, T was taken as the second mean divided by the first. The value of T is 0.9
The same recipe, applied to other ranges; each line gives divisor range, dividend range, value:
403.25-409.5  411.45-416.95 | 0.92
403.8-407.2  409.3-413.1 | 0.90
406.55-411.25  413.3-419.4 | 1.00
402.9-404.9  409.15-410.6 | 0.82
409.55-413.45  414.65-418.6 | 1.02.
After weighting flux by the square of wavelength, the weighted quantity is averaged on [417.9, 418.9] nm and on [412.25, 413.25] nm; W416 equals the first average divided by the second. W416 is 1.1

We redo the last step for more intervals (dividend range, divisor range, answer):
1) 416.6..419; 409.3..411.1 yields 1.13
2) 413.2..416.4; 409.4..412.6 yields 1.06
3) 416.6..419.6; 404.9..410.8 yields 1.04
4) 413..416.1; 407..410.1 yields 1.01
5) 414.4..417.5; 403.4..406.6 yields 0.94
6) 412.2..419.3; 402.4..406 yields 0.97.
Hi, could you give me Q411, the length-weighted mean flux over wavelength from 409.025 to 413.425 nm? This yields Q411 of 13.7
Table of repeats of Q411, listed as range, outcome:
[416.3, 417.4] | 13.6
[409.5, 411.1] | 13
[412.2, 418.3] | 14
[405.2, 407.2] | 14.7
